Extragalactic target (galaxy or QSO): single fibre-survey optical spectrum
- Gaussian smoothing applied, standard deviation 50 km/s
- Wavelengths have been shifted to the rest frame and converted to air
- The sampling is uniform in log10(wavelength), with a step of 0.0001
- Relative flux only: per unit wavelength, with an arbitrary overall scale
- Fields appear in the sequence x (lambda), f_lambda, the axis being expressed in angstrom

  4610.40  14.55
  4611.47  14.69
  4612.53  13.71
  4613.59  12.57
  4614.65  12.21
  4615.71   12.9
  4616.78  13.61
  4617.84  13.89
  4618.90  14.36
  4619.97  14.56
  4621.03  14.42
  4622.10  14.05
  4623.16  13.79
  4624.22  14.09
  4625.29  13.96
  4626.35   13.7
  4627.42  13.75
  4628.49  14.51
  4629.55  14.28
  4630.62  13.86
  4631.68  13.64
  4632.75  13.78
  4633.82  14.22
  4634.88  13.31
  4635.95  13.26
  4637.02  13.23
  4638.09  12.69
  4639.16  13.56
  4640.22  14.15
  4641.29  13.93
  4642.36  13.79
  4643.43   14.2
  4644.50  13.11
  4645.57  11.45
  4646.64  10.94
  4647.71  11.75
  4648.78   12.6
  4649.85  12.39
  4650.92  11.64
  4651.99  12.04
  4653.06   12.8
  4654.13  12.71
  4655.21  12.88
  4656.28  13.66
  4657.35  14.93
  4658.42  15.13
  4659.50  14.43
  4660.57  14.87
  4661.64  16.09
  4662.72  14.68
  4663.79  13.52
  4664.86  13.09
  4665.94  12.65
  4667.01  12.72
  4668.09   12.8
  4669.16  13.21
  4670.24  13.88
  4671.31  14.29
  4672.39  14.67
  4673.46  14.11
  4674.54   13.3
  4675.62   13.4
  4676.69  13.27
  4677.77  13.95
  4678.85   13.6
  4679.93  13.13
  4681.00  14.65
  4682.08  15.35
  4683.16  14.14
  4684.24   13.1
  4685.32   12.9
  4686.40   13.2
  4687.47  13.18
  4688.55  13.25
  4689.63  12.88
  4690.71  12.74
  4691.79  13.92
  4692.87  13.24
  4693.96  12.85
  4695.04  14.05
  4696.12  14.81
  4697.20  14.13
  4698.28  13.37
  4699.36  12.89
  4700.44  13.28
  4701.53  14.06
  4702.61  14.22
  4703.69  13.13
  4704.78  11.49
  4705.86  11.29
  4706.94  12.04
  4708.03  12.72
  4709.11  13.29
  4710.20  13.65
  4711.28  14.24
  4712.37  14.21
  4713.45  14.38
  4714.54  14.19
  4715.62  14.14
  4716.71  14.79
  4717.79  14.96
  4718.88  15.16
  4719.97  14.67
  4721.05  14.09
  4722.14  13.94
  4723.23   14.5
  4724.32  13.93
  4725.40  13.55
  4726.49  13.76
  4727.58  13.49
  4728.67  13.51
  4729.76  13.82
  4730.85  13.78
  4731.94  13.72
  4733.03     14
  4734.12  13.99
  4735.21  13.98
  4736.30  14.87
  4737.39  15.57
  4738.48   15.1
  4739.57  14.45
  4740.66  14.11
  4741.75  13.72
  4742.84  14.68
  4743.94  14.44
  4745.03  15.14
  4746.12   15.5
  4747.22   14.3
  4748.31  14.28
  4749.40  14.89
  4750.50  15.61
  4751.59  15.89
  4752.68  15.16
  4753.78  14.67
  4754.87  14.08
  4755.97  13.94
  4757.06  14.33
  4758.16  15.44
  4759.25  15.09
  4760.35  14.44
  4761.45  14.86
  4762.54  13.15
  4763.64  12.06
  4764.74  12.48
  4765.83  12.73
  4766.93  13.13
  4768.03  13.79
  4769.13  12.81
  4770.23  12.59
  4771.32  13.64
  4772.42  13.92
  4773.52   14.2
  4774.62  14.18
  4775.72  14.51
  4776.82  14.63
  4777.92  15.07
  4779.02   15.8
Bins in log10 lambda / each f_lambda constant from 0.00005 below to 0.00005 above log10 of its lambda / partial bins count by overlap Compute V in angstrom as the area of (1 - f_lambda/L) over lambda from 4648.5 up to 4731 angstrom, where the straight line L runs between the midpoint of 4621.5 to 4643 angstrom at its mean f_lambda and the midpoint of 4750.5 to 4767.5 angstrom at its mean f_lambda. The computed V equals 1.9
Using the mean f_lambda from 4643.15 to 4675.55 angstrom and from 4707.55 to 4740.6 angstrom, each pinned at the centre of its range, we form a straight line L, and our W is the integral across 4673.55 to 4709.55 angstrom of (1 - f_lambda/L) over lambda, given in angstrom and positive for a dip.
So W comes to 1.0 angstrom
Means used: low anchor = 13.3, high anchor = 14.2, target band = 13.4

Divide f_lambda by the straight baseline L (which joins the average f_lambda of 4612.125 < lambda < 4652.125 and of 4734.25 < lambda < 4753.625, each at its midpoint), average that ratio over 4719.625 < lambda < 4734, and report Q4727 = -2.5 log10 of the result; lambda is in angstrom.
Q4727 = 0.05 mag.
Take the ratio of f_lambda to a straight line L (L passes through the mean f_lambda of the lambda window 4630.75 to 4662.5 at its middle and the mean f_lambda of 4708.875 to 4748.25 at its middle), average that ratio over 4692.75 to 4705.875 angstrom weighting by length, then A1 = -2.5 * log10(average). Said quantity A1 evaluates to 0.046 mag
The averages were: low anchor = 13.4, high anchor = 14.3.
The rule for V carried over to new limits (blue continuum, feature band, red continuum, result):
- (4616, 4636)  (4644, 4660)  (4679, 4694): 1.1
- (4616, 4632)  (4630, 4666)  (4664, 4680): 0.9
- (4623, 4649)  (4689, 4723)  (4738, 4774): 0.6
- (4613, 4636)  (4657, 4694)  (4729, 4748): 0.8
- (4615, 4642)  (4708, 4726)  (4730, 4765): 0.1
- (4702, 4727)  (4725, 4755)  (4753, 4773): -1.5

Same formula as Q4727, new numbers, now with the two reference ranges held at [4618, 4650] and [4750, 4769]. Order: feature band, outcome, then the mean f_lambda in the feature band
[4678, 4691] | 0.02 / 13.5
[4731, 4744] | -0.03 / 14.4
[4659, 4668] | -0.02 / 13.9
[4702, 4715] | 0.05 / 13.2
